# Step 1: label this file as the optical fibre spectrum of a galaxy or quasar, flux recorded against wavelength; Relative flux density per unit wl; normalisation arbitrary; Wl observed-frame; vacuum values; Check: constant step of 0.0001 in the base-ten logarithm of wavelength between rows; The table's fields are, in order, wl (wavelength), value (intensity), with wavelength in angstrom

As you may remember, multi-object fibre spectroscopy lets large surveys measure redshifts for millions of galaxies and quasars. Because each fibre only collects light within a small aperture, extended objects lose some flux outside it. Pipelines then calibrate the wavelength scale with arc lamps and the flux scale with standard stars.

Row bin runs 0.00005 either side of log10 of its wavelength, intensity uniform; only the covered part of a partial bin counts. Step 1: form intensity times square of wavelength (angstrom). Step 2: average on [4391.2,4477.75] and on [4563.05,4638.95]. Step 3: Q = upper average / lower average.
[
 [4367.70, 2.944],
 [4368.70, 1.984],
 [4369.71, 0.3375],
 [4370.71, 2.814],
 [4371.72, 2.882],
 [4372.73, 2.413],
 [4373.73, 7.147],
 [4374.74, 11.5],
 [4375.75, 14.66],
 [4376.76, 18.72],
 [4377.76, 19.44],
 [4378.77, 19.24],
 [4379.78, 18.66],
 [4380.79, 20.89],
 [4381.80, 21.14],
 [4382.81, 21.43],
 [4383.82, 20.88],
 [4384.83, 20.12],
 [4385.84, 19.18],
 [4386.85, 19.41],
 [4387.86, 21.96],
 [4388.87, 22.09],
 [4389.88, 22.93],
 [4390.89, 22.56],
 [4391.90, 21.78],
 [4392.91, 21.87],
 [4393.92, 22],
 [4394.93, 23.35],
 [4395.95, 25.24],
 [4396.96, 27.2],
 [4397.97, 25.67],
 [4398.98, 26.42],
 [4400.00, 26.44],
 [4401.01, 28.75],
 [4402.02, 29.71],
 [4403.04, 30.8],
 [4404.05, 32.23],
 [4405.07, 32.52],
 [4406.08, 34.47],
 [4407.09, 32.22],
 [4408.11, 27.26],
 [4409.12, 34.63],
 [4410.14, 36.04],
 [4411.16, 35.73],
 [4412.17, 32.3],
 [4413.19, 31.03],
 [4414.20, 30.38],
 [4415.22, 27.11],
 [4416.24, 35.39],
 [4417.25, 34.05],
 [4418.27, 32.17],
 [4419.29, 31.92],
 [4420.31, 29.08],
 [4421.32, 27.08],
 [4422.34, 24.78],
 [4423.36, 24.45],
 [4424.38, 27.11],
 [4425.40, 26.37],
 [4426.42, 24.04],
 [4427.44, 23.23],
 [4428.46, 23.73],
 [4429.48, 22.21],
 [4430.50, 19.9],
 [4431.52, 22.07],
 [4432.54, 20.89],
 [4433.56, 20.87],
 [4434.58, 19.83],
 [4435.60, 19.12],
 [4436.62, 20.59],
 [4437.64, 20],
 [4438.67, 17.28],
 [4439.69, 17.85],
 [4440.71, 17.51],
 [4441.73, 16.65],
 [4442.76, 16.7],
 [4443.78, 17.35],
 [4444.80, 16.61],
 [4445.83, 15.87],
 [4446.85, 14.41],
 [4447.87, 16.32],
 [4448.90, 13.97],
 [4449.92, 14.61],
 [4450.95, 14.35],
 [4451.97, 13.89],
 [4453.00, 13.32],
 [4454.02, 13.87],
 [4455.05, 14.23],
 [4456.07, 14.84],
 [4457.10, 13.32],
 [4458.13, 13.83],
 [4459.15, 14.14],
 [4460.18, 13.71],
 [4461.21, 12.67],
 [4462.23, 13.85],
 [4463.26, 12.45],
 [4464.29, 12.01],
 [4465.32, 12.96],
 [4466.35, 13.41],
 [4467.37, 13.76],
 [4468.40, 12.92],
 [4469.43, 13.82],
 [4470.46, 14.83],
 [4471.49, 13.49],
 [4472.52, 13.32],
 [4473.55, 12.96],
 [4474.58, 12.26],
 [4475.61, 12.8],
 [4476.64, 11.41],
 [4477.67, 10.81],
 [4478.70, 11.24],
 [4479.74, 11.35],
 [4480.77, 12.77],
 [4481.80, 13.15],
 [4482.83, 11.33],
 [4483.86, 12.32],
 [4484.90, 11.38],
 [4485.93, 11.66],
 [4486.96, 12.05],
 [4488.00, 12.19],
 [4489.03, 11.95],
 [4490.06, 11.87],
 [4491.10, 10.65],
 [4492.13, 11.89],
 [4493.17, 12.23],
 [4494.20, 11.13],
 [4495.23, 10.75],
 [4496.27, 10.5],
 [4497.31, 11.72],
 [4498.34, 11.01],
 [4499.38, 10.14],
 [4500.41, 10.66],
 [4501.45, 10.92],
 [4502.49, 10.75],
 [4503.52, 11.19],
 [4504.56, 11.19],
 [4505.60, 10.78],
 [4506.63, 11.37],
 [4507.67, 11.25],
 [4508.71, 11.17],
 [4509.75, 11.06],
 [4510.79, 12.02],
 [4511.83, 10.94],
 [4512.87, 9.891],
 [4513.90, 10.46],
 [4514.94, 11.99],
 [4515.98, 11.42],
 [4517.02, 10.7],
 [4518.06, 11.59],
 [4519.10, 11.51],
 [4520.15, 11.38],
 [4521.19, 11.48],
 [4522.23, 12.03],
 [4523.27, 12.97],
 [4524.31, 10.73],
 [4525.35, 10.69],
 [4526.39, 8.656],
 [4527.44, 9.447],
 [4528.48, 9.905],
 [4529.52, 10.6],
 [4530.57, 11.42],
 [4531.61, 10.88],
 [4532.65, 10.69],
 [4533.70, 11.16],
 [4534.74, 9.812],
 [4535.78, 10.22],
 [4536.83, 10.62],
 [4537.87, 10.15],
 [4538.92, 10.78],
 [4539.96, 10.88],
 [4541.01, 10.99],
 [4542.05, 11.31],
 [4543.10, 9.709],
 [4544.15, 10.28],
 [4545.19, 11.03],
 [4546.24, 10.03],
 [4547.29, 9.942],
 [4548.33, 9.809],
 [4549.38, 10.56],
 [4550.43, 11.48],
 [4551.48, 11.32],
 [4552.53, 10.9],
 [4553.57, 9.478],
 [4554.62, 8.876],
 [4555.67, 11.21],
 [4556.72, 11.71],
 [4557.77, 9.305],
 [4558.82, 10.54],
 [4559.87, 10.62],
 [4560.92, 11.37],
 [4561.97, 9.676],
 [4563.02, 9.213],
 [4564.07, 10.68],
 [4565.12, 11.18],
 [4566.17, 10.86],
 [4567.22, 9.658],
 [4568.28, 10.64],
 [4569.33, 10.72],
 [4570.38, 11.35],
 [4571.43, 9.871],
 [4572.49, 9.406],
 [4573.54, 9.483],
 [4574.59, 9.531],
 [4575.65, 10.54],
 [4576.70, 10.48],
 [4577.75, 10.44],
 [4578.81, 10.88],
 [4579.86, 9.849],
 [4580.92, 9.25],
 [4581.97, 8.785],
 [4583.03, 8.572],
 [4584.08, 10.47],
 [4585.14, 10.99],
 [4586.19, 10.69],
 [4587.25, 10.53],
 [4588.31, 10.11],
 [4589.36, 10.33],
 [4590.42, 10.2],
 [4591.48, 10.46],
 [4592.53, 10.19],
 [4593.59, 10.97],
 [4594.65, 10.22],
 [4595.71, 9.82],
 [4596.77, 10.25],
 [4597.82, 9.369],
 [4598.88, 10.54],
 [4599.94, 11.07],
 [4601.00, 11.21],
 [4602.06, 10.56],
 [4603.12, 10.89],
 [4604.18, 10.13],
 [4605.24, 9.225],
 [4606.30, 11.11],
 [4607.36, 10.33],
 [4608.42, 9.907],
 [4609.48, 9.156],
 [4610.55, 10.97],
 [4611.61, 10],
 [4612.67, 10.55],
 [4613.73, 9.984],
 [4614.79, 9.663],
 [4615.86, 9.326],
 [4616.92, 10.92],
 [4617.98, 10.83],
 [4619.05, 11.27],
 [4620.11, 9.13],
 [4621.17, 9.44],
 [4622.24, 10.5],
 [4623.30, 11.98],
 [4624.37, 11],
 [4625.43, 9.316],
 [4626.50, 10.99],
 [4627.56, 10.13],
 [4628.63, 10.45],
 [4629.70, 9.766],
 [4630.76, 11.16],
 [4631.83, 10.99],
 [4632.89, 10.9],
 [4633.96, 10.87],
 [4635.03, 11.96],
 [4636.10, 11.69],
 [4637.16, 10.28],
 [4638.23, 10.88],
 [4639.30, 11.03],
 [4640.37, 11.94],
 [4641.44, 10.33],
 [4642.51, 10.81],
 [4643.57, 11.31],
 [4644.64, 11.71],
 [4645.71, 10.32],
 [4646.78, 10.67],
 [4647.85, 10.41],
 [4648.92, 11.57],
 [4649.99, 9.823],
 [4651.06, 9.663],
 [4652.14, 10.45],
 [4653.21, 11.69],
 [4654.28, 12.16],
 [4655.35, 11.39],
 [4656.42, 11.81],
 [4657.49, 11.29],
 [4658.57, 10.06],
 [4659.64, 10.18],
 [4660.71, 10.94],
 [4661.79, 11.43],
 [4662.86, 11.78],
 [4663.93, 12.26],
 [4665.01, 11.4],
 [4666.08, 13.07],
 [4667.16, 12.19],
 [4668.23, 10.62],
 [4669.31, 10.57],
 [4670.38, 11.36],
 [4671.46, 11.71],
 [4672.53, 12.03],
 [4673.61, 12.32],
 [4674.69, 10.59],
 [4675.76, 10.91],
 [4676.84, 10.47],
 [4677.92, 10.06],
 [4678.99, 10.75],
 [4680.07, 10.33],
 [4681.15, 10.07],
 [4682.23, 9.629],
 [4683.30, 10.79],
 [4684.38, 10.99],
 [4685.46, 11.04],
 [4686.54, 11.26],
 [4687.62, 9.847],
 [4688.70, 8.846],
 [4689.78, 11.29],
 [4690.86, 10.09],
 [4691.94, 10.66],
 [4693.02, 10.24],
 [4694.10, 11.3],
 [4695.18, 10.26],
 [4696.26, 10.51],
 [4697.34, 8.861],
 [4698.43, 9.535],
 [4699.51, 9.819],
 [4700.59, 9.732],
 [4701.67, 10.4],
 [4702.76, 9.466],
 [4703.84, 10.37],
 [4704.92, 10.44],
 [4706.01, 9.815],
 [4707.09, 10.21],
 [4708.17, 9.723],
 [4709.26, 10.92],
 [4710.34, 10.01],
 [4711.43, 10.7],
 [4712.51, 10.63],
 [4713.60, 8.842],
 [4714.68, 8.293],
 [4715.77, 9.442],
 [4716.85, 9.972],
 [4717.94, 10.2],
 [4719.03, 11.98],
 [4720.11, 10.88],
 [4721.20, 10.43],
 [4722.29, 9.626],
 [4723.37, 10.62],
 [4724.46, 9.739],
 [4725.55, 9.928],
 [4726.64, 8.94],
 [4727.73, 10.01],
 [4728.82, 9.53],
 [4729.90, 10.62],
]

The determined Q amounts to 0.5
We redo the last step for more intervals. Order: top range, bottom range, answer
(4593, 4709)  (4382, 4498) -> 0.60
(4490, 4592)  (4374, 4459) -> 0.50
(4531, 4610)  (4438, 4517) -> 0.84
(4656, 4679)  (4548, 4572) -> 1.13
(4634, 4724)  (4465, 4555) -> 1.02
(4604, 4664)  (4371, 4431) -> 0.48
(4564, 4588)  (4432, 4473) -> 0.70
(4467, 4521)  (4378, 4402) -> 0.54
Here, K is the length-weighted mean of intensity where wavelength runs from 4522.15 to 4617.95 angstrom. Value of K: 10.4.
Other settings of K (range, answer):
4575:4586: 10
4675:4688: 10.5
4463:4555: 11.3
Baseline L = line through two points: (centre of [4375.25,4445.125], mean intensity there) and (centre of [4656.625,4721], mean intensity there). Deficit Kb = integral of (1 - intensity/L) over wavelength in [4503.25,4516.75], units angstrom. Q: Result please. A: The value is 5.8 angstrom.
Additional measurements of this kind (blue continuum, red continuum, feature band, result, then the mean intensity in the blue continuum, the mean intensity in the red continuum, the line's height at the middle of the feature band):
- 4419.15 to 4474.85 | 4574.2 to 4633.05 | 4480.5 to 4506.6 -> 6.7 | 17.5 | 10.3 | 15.3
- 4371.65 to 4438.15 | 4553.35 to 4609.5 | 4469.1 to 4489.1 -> 6.6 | 24.3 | 10.3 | 18.4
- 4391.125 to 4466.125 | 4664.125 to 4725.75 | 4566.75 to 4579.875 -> 4.7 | 22.4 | 10.5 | 15.9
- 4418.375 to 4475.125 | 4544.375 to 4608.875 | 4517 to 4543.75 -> 4.4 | 17.7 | 10.3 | 12.9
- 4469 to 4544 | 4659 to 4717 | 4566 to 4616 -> 3.5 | 11.3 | 10.5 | 11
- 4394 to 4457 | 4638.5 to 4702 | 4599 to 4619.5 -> 5.4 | 23.8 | 10.8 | 14.1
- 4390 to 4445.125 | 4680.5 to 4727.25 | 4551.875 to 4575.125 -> 9.8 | 25.7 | 10.1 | 17.8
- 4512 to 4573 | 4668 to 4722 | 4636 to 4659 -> -1.1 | 10.6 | 10.4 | 10.5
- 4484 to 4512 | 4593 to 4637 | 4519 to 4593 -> 3.0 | 11.3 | 10.5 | 10.9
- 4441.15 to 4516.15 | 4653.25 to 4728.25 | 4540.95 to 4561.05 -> 2.4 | 12.6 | 10.6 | 11.9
